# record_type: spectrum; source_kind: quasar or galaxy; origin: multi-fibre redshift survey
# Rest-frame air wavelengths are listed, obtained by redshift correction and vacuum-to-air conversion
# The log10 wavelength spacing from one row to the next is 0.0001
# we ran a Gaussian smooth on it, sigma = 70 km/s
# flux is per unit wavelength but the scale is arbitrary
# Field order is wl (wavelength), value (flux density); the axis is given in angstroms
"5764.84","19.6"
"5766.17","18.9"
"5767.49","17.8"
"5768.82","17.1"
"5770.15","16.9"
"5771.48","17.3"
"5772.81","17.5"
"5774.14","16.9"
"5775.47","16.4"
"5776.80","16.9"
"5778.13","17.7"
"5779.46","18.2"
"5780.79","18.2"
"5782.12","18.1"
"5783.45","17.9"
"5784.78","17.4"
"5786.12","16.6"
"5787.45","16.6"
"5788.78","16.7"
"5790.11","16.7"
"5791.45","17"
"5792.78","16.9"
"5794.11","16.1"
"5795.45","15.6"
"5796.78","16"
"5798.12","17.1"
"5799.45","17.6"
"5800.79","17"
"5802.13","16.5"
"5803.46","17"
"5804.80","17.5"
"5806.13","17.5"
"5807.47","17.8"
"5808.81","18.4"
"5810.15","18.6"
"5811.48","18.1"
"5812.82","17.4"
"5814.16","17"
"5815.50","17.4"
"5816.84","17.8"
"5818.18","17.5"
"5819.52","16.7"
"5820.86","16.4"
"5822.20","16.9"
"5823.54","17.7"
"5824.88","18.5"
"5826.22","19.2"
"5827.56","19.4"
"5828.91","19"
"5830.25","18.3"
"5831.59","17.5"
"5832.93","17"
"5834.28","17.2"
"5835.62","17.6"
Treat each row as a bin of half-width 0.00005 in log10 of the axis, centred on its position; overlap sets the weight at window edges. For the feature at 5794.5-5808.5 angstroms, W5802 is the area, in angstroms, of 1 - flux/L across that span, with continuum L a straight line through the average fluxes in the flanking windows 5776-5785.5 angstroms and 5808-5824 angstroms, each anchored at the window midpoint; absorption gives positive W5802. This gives 0.5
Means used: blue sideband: 17.7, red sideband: 17.5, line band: 17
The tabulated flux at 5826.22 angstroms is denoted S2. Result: 19.2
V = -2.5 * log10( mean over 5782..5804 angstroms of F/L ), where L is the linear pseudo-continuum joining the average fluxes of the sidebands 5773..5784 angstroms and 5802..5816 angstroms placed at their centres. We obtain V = 0.05 mag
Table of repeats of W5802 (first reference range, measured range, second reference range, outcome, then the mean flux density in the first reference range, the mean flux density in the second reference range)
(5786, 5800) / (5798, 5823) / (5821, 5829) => 0.2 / 16.6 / 18.3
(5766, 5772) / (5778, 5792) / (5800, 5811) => 0.1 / 17.5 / 17.5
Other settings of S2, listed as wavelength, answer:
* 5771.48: 17.3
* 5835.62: 17.6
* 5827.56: 19.4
